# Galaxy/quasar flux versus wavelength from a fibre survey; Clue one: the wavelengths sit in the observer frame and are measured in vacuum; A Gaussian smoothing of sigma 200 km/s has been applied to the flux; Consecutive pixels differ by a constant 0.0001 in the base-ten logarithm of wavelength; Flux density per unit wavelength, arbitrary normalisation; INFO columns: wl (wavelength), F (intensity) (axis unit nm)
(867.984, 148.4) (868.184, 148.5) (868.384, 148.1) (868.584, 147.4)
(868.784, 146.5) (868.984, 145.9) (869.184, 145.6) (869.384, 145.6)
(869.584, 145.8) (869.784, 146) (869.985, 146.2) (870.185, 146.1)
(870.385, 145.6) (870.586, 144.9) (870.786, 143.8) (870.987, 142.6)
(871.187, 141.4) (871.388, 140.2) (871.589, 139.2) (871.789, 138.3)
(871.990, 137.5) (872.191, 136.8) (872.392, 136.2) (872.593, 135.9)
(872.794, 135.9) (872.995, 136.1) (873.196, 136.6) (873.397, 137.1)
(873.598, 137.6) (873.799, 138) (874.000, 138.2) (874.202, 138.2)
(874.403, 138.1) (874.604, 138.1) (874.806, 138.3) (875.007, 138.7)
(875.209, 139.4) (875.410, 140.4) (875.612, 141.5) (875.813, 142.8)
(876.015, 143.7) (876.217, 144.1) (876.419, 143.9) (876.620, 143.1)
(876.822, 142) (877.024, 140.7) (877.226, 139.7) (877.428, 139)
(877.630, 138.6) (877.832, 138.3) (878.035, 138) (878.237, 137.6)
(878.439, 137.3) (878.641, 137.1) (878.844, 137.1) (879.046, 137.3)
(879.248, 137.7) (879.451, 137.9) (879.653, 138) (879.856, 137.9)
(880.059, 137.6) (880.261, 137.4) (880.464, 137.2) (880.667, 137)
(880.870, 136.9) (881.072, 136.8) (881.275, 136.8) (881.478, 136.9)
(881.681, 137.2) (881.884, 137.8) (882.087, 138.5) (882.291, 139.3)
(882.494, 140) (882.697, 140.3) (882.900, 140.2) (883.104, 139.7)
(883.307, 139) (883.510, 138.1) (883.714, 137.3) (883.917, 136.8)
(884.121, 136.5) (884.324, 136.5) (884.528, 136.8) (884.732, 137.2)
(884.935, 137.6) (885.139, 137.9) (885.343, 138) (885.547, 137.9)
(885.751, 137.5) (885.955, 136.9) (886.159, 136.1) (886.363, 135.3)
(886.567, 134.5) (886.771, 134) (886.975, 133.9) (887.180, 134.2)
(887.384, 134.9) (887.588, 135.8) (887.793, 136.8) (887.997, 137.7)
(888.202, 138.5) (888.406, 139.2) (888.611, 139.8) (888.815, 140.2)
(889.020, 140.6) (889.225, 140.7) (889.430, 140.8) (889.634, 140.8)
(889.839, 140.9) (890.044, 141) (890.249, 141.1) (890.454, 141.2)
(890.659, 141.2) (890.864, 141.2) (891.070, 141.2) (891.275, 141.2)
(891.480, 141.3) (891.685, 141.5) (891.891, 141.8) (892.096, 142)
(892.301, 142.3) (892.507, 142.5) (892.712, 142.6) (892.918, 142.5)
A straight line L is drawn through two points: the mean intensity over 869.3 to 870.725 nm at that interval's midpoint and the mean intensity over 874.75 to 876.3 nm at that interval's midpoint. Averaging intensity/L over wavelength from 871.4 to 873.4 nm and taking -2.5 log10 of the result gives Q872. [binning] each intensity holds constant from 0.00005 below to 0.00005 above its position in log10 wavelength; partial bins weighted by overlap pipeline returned 0.05 mag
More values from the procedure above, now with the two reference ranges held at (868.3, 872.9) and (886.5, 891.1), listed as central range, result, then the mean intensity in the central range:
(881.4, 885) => 0.014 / 138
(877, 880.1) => 0.022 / 138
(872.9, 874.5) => 0.035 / 138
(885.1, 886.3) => 0.017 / 137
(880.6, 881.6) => 0.027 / 137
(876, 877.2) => -0.010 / 143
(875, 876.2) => 0.001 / 141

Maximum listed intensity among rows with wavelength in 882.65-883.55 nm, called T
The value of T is 140.3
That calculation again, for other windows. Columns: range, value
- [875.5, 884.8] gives 144.1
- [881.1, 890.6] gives 141.2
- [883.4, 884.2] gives 138.1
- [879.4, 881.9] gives 138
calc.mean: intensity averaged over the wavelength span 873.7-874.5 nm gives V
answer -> 138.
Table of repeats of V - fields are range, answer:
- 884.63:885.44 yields 138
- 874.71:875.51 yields 139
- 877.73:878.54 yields 138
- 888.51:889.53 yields 140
